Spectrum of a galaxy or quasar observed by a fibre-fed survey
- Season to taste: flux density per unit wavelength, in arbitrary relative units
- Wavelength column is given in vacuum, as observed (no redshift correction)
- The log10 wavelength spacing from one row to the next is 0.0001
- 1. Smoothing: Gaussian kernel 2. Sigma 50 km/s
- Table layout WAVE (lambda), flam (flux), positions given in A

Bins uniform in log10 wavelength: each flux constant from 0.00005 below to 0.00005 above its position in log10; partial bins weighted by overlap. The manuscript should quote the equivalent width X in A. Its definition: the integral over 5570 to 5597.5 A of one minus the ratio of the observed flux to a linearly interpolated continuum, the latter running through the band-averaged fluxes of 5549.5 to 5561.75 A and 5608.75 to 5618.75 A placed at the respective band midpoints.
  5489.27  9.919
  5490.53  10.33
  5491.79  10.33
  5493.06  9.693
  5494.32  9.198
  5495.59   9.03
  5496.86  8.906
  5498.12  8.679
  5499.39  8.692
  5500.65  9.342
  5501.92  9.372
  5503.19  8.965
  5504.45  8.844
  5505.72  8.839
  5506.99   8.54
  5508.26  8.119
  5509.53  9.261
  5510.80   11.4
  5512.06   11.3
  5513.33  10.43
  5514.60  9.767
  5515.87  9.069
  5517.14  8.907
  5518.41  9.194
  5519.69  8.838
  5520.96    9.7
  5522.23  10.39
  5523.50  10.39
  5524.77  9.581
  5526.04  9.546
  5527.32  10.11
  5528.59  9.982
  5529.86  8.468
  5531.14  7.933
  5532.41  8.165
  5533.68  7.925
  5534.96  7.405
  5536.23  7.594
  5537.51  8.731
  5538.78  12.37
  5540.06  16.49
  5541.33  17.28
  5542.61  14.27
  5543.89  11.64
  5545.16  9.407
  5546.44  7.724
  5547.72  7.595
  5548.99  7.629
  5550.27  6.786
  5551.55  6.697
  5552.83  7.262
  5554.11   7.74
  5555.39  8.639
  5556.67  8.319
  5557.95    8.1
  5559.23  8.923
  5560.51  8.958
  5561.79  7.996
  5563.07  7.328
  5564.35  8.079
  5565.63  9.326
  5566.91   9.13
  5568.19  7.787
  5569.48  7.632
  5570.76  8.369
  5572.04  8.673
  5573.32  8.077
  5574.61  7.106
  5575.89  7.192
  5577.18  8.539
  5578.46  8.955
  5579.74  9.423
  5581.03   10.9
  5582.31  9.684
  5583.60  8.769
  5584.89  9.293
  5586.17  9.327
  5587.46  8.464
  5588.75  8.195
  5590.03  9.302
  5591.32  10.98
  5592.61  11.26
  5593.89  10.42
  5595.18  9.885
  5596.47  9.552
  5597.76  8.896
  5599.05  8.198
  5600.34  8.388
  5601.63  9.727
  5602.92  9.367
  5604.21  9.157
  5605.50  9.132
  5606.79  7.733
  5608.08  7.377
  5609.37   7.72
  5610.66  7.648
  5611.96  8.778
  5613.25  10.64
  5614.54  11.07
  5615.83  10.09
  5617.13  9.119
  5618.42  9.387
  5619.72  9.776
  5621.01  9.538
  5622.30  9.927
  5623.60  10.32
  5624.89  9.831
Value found -1.7 A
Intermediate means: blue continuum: 7.93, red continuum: 9.31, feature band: 9.15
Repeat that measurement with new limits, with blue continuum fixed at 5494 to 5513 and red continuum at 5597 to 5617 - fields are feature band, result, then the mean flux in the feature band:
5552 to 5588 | 2.21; 8.49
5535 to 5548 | -2.98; 11.2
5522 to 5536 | 0.27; 9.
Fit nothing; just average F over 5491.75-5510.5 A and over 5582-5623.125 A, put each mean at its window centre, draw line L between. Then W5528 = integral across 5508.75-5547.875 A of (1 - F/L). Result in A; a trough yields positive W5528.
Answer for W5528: -4.04 A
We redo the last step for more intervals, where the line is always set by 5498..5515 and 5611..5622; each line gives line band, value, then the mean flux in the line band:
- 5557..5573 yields 2.1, 8.36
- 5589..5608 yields 0.7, 9.34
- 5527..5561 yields 0.7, 9.33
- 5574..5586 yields 0.9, 8.9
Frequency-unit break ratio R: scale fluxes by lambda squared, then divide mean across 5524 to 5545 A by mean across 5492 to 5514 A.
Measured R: 1.1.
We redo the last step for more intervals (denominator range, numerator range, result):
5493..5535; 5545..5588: 0.92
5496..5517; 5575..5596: 1.03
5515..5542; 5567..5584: 0.88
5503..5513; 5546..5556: 0.80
